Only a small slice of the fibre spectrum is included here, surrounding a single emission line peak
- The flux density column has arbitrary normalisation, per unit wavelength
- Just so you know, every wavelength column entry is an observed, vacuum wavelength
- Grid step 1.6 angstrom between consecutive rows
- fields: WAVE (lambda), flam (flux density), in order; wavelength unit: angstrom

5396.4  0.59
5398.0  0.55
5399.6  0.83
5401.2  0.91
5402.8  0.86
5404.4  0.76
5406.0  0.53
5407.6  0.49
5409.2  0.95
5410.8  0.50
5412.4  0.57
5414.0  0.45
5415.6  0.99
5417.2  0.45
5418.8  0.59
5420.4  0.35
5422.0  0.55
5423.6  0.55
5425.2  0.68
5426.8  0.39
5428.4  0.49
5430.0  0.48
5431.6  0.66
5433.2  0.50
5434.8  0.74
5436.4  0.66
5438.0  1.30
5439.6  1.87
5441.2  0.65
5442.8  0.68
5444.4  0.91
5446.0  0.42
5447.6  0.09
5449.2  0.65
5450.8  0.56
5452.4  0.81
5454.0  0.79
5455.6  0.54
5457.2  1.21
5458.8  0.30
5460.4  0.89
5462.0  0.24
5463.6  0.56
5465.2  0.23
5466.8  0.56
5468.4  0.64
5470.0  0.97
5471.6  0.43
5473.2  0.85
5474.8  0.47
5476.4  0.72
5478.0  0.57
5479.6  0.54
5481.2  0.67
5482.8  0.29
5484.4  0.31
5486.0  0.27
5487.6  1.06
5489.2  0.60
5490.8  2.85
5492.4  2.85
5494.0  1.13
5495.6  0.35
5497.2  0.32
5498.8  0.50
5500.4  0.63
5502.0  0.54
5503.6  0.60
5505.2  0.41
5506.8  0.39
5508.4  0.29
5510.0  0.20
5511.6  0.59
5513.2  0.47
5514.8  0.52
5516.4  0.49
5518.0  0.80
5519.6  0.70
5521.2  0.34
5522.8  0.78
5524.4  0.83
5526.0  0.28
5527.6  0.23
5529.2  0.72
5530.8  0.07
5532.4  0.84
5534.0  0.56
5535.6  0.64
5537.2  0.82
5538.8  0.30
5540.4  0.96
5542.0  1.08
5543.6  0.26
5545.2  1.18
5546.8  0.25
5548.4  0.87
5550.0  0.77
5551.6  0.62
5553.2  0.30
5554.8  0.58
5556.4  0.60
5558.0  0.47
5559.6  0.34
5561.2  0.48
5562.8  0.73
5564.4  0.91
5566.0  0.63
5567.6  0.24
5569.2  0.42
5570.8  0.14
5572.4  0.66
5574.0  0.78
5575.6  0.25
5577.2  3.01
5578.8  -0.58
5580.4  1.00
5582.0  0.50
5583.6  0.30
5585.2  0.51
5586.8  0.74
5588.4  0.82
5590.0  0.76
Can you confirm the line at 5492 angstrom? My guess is [O III]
